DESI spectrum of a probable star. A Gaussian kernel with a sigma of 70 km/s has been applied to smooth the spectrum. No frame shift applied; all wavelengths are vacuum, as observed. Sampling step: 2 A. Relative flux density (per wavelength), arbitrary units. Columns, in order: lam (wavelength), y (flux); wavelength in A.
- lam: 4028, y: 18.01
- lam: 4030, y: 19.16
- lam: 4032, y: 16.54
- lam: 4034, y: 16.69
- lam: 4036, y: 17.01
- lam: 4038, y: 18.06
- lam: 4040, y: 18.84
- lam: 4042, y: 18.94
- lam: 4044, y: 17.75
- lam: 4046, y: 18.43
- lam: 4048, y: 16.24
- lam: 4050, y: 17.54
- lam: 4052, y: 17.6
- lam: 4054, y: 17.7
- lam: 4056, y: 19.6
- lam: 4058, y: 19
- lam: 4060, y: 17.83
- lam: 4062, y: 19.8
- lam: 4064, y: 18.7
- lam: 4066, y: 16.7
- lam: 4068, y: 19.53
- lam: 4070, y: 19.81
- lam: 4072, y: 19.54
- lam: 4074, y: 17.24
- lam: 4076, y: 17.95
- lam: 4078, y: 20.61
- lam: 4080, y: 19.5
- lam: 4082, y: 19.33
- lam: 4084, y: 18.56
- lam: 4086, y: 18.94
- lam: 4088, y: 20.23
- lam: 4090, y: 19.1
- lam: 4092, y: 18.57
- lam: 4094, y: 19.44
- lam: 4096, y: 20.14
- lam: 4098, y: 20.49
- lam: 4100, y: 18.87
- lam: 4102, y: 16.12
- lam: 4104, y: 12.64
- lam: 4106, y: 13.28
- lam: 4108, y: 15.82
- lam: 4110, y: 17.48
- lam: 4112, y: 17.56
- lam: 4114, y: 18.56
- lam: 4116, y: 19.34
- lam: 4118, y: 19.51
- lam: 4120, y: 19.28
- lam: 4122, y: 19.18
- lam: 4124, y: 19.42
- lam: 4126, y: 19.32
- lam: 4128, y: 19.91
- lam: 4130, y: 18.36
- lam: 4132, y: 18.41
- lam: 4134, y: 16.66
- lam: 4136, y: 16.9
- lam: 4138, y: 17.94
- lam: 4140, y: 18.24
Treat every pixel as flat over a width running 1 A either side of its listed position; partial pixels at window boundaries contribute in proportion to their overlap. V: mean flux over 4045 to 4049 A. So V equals 17.3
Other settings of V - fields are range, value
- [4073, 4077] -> 17.6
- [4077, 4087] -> 19.4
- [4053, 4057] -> 18.6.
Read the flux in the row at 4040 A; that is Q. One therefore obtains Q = 18.84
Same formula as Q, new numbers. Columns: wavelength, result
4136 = 16.9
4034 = 16.69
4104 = 12.64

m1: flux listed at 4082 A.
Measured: 19.33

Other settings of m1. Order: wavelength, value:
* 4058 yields 19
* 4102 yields 16.12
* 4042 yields 18.94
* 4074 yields 17.24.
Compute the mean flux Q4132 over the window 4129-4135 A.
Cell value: 17.8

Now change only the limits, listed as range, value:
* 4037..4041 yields 18.4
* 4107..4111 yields 16.6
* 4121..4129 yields 19.5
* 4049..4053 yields 17.6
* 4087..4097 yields 19.5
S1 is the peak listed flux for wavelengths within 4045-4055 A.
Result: 18.43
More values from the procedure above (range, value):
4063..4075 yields 19.81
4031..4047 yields 18.94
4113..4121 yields 19.51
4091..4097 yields 20.14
